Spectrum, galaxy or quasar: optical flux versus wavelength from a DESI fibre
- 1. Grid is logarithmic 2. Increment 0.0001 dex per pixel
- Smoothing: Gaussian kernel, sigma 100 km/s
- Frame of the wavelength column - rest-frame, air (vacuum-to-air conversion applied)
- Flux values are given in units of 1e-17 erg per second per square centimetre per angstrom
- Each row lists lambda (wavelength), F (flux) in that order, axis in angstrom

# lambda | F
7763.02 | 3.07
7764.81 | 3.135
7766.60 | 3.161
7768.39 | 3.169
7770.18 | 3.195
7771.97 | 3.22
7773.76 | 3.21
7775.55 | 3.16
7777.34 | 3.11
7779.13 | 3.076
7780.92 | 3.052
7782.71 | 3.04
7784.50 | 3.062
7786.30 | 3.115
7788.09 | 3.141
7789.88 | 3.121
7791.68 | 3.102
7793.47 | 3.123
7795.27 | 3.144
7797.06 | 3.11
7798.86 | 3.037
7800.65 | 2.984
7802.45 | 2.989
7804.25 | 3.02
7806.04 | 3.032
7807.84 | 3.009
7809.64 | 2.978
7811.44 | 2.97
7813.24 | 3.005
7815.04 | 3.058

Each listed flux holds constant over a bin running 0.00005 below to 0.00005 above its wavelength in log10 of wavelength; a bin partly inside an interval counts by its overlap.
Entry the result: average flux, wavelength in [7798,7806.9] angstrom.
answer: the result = 3.01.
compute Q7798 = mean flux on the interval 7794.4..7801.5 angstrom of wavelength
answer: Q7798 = 3.07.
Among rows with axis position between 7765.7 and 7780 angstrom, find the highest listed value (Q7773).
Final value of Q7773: 3.22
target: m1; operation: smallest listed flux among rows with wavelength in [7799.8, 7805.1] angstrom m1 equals 2.984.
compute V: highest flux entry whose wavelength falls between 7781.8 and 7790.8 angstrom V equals 3.141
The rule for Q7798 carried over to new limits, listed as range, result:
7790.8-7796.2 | 3.13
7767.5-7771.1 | 3.18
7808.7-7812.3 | 2.97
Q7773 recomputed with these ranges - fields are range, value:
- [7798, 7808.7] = 3.037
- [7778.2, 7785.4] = 3.076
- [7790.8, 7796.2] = 3.144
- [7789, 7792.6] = 3.121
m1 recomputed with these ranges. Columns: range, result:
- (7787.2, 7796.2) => 3.102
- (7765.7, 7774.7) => 3.161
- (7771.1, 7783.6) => 3.04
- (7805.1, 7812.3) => 2.97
